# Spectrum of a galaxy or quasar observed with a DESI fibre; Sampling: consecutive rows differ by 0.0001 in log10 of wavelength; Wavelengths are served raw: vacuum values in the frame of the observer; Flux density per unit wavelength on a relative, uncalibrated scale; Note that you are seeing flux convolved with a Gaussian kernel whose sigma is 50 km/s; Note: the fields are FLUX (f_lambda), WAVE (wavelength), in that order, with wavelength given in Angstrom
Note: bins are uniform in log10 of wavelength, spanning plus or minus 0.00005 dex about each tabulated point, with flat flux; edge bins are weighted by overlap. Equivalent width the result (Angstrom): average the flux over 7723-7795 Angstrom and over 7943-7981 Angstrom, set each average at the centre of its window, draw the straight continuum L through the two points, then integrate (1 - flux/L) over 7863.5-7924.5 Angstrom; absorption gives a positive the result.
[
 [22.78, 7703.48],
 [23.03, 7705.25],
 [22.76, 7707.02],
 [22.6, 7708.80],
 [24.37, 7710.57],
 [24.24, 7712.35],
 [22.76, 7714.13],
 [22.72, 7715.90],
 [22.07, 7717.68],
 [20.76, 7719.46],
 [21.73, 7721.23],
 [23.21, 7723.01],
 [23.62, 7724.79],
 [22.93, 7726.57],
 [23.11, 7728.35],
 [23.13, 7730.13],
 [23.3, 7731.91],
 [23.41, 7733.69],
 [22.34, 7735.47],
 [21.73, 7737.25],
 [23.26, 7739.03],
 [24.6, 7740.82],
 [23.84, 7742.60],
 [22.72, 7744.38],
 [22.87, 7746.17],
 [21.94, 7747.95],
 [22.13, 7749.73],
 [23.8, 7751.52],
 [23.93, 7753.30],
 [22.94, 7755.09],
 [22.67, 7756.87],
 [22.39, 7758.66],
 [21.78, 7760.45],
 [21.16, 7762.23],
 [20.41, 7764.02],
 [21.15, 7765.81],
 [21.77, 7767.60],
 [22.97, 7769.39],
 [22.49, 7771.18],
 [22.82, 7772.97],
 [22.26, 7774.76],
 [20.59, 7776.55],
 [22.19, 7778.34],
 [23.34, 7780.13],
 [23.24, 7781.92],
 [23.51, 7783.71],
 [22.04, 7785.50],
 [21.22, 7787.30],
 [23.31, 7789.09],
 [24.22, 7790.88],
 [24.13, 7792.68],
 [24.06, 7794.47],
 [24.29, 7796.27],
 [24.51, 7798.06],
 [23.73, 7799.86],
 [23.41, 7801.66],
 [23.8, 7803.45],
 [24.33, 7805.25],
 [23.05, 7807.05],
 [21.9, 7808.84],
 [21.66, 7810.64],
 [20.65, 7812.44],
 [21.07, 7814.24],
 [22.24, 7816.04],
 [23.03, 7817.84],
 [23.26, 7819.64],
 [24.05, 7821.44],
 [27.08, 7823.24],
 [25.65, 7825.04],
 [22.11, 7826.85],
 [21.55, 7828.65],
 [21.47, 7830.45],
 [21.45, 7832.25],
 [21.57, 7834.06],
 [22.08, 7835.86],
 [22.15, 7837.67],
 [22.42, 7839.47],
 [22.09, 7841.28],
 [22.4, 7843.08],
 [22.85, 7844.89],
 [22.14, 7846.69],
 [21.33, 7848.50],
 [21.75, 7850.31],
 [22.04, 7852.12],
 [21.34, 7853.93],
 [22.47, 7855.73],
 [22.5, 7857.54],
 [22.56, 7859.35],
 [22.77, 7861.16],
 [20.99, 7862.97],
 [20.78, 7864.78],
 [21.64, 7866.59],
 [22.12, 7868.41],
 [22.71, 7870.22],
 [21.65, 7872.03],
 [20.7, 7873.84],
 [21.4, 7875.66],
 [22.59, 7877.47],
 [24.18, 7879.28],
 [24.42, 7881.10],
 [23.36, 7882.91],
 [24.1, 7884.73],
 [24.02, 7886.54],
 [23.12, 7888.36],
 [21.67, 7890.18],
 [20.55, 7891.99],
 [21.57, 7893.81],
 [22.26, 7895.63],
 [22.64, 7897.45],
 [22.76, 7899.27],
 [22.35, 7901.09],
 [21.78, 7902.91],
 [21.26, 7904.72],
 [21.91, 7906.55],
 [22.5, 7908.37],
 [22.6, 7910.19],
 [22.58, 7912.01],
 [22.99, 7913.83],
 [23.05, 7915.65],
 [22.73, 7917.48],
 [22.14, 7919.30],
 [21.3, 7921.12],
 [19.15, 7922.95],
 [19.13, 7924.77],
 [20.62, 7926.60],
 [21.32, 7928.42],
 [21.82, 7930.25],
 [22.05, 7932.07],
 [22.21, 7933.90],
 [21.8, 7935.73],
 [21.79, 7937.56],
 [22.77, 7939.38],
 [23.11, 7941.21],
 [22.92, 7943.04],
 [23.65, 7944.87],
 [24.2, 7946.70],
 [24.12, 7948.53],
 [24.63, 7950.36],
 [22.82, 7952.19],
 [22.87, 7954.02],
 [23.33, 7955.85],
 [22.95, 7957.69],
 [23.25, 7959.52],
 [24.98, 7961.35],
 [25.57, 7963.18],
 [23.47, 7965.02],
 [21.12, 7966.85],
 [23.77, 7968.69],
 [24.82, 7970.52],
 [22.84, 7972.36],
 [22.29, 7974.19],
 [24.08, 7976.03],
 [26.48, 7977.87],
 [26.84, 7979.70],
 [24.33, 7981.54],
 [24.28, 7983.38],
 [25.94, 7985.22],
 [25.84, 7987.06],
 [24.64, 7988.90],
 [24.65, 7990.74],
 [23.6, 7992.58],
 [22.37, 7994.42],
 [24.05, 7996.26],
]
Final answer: 3.3 Angstrom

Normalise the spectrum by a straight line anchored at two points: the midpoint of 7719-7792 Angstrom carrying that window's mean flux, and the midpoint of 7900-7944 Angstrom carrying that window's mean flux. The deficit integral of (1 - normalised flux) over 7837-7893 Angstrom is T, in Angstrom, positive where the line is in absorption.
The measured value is -0.3 Angstrom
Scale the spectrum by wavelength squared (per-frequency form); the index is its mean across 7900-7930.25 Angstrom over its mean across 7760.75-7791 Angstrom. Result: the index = 1.01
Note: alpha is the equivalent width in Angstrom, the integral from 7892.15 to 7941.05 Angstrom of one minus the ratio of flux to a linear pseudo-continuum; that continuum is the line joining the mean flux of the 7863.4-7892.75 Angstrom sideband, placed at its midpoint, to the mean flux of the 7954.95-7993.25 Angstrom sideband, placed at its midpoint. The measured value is 2.67 Angstrom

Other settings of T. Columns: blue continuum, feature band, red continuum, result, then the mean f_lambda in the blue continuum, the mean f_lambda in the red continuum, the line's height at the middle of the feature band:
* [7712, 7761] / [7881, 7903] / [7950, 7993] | 1.0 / 22.8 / 24.1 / 23.7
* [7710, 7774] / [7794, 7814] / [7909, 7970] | -0.4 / 22.7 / 22.6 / 22.7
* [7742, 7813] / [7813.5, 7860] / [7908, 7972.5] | 0.5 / 22.7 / 22.7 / 22.7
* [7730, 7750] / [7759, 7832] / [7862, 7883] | -0.5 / 23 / 22.2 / 22.6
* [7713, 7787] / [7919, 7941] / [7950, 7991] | 2.3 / 22.6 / 24.1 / 23.9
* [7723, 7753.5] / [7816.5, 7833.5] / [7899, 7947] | -0.5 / 23.1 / 22.1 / 22.6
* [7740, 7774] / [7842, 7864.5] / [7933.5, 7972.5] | 0.9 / 22.5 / 23.3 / 22.9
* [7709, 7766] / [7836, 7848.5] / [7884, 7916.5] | 0.2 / 22.7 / 22.4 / 22.5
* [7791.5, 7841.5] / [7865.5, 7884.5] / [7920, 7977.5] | 0.3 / 23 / 22.8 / 22.9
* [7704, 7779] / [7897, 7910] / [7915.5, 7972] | 0.3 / 22.6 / 22.7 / 22.7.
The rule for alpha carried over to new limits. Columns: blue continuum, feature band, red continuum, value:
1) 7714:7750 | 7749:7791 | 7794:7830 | 1.1 Angstrom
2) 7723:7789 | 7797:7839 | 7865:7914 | -0.7 Angstrom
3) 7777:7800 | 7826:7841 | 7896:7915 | 0.7 Angstrom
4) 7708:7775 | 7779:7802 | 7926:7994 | -0.6 Angstrom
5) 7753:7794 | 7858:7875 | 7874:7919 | 0.6 Angstrom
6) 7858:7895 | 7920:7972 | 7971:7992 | 2.7 Angstrom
